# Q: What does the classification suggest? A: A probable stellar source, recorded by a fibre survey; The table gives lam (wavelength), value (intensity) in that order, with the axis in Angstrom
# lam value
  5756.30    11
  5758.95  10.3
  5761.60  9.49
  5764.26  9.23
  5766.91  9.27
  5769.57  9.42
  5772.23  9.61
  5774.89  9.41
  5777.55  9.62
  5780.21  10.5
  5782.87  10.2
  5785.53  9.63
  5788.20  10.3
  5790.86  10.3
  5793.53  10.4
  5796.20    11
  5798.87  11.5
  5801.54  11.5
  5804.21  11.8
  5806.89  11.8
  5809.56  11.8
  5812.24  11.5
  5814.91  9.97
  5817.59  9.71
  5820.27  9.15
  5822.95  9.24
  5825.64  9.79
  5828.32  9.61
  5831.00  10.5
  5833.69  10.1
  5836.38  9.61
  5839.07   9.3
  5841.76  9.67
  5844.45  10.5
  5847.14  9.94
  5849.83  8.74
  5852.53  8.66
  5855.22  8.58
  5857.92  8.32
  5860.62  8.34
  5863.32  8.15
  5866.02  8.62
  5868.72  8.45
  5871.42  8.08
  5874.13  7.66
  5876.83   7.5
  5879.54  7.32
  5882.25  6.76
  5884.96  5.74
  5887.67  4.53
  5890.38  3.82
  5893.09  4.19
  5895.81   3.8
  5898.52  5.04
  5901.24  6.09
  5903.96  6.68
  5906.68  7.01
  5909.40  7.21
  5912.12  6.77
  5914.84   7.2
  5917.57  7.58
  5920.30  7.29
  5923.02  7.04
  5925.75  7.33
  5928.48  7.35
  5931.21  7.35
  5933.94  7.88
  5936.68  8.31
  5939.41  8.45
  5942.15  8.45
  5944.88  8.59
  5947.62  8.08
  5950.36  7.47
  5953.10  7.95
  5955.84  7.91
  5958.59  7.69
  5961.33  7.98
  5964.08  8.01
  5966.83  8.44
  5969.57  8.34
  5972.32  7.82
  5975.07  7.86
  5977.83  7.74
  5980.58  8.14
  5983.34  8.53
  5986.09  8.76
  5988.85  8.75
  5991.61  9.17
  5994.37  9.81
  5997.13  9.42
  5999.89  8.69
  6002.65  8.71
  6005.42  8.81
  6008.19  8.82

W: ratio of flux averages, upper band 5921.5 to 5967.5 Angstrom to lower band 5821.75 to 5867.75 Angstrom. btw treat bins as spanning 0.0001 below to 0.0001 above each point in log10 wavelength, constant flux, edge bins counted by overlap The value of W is 0.85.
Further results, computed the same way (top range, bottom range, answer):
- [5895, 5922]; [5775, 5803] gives 0.62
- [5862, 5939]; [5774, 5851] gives 0.67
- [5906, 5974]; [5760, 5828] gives 0.76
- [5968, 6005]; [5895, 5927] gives 1.30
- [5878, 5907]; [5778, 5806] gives 0.51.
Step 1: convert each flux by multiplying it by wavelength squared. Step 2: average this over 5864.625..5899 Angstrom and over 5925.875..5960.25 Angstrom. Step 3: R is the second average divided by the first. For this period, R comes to 1.3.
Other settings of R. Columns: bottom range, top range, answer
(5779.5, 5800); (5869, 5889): 0.68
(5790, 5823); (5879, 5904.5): 0.50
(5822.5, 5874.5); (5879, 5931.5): 0.70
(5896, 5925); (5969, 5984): 1.23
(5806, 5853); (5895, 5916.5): 0.65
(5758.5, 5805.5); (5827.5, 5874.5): 0.91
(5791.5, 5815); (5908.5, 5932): 0.67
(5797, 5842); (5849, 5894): 0.71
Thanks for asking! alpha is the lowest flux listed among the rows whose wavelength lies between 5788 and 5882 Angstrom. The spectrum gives 7.32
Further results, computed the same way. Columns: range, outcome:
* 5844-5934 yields 3.8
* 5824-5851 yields 8.74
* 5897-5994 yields 5.04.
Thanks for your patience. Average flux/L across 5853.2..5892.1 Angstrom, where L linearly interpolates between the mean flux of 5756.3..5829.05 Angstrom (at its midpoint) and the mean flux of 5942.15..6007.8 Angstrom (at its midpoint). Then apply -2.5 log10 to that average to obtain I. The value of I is 0.28 mag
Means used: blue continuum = 10.2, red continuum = 8.39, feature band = 7.27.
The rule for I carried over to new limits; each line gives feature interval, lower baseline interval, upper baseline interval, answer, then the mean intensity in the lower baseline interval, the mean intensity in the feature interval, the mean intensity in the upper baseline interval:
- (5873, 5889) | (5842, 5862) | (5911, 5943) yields 0.28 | 9.05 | 6.57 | 7.57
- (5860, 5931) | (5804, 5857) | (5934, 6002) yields 0.34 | 9.94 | 6.74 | 8.34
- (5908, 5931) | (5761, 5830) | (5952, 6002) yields 0.24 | 10.2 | 7.23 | 8.4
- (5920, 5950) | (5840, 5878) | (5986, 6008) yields 0.13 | 8.67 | 7.84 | 9.02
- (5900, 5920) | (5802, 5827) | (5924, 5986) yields 0.26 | 10.6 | 6.96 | 8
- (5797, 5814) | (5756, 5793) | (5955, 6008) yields -0.20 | 9.86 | 11.6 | 8.46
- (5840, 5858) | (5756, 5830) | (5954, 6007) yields 0.05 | 10.2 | 9.27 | 8.45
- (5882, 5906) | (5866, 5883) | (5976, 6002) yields 0.46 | 7.74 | 5.16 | 8.76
